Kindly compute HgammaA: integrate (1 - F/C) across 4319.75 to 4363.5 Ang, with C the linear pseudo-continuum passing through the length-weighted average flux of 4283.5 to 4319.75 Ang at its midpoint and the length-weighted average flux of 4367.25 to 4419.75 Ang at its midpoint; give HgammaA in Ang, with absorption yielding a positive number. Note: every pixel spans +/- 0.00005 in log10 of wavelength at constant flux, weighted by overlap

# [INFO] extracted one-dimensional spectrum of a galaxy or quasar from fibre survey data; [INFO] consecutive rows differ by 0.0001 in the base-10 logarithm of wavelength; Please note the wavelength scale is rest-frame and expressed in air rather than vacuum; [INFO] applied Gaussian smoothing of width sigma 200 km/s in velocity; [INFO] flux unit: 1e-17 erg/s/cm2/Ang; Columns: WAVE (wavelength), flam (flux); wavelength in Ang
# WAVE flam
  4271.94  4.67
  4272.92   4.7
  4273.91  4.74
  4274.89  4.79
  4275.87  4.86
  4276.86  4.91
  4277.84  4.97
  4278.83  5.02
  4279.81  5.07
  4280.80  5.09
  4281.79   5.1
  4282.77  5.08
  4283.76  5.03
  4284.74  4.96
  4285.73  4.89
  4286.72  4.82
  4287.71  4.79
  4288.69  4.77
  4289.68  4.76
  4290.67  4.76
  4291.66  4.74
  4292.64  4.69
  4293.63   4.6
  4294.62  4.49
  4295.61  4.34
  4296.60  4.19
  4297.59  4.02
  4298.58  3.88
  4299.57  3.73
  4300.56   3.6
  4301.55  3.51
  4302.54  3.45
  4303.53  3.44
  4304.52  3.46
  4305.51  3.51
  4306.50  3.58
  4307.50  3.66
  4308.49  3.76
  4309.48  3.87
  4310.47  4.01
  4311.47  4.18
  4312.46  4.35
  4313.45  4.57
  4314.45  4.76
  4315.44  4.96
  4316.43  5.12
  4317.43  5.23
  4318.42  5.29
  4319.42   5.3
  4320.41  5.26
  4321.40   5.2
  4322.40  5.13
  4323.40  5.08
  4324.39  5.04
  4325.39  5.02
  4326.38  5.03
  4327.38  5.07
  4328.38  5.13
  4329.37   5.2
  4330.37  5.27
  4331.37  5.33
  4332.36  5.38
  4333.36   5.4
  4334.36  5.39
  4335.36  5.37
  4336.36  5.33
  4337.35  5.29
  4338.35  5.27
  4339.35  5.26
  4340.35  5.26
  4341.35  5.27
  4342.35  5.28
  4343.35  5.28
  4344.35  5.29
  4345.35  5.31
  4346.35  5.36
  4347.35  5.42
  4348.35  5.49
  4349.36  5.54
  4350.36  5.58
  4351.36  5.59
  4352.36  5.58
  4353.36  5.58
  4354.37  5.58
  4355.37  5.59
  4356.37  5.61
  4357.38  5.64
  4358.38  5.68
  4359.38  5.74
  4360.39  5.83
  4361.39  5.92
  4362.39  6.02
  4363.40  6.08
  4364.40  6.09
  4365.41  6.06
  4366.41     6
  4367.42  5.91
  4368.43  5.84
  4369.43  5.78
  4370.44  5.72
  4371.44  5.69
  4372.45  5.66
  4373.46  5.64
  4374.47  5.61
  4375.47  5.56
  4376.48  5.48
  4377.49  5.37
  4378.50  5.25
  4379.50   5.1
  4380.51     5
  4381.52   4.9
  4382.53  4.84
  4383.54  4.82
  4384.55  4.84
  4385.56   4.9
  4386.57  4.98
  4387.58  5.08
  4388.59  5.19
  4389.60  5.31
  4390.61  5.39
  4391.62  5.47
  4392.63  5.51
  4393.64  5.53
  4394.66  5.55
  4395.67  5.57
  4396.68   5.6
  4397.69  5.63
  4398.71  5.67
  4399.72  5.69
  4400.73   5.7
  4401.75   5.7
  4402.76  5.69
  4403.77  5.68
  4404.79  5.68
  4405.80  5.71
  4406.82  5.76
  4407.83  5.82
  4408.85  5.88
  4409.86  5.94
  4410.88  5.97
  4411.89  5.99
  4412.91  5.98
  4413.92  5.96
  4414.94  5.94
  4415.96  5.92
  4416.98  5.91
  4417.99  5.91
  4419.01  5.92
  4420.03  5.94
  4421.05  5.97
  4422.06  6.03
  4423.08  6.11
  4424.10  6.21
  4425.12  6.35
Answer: -4.7 Ang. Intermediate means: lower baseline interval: 4.34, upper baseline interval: 5.56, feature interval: 5.4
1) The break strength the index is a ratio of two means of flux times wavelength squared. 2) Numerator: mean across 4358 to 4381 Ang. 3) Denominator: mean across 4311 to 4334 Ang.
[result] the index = 1.15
